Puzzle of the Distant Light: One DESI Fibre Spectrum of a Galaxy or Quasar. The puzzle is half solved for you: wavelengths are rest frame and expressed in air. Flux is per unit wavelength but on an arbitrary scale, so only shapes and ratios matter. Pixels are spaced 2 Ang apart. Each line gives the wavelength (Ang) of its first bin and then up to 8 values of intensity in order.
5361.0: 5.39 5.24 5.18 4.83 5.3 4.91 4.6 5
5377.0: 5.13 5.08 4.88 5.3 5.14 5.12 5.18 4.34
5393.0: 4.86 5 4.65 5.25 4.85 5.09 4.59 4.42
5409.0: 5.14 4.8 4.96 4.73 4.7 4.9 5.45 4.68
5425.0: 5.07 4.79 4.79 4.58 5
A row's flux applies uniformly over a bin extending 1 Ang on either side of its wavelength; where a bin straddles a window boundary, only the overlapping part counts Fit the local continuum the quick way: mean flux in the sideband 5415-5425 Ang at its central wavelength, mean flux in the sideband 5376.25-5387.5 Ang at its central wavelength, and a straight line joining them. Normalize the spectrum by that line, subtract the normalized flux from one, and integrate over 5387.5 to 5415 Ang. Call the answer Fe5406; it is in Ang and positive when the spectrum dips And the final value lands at 0.9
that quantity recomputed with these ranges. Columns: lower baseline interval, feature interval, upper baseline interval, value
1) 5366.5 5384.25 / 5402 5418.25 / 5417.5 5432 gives 0.4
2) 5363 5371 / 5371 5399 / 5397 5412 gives 0.2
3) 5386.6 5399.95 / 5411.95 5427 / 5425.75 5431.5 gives -0.4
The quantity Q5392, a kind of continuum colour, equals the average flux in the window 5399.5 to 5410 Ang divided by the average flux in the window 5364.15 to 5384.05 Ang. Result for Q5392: 0.96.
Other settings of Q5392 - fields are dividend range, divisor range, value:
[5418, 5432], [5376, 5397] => 0.98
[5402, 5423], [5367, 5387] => 0.97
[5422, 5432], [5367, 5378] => 0.96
